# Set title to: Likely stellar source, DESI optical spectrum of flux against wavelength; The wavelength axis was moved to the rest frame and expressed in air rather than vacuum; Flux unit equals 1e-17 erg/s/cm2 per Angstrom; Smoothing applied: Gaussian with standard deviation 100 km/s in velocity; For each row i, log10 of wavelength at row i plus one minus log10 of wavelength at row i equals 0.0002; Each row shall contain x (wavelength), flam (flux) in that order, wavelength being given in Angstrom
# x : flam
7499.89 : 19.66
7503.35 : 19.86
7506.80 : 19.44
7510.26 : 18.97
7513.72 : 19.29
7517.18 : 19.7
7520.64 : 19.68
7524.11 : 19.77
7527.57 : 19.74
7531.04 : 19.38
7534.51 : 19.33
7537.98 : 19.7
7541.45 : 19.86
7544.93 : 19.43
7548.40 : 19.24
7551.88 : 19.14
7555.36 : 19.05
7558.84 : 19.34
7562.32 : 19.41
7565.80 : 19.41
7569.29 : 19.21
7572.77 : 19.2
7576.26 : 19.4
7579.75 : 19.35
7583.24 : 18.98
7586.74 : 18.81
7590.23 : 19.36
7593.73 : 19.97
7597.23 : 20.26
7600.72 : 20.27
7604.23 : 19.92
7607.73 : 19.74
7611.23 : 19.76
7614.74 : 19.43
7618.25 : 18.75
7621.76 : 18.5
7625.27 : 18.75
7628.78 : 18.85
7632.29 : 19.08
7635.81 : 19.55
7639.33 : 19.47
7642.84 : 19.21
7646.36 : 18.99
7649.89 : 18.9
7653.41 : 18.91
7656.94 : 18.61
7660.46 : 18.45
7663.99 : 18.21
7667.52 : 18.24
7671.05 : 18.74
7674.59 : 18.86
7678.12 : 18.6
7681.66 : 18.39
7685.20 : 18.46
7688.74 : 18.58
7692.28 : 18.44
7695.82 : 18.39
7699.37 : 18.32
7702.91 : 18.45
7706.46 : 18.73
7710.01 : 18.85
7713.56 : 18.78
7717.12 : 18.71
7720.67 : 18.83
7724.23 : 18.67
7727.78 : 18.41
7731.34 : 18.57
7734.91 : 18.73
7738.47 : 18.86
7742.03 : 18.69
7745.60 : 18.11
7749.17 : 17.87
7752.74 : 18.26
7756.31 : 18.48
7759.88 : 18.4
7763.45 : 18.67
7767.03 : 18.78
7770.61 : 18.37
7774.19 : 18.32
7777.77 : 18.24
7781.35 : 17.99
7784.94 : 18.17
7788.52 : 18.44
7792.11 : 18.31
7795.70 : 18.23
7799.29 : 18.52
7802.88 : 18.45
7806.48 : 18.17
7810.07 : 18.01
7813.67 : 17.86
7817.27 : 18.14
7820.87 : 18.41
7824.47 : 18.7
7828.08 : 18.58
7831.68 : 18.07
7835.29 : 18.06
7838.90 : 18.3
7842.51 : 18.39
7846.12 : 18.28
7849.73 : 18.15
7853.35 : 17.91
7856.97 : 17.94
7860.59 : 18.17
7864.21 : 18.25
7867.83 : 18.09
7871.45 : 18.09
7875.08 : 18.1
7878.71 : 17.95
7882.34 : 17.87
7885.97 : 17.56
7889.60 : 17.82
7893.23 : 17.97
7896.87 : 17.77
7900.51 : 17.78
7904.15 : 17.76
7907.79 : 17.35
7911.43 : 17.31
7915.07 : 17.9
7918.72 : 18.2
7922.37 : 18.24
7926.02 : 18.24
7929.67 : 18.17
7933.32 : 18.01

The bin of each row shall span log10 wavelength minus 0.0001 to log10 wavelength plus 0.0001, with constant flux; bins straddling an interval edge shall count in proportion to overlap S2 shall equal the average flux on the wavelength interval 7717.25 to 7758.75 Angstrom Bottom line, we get 18.5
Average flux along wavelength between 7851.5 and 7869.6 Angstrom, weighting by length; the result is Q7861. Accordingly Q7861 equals 18.1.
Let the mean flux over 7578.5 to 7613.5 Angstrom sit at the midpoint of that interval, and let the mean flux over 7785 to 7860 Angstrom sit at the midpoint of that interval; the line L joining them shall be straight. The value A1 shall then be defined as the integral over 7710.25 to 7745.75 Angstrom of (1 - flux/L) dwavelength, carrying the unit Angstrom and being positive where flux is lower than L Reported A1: 0.3 Angstrom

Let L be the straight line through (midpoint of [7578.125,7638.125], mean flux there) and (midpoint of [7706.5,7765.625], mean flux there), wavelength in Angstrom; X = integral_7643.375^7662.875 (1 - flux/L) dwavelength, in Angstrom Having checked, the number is 0.3 Angstrom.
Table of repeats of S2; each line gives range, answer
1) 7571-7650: 19.3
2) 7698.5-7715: 18.6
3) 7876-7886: 17.9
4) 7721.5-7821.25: 18.4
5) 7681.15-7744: 18.6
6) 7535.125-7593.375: 19.3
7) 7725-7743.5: 18.7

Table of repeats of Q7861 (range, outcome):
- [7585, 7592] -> 19.1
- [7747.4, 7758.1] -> 18.2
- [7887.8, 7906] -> 17.8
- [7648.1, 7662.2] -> 18.7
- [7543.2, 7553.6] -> 19.3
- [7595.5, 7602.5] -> 20.3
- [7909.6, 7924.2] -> 17.9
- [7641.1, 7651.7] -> 19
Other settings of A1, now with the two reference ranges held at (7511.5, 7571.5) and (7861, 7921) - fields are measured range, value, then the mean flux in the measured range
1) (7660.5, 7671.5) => 0.3 Angstrom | 18.4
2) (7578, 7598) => -0.2 Angstrom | 19.4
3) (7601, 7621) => -0.4 Angstrom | 19.5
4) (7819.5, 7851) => -0.4 Angstrom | 18.3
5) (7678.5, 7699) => 0.4 Angstrom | 18.4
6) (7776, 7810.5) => 0.1 Angstrom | 18.3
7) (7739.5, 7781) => 0.2 Angstrom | 18.4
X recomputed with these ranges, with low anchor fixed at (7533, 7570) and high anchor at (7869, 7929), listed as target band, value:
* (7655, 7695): 0.72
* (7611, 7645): -0.10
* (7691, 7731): 0.19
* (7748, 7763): 0.15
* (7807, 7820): 0.14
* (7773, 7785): 0.14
